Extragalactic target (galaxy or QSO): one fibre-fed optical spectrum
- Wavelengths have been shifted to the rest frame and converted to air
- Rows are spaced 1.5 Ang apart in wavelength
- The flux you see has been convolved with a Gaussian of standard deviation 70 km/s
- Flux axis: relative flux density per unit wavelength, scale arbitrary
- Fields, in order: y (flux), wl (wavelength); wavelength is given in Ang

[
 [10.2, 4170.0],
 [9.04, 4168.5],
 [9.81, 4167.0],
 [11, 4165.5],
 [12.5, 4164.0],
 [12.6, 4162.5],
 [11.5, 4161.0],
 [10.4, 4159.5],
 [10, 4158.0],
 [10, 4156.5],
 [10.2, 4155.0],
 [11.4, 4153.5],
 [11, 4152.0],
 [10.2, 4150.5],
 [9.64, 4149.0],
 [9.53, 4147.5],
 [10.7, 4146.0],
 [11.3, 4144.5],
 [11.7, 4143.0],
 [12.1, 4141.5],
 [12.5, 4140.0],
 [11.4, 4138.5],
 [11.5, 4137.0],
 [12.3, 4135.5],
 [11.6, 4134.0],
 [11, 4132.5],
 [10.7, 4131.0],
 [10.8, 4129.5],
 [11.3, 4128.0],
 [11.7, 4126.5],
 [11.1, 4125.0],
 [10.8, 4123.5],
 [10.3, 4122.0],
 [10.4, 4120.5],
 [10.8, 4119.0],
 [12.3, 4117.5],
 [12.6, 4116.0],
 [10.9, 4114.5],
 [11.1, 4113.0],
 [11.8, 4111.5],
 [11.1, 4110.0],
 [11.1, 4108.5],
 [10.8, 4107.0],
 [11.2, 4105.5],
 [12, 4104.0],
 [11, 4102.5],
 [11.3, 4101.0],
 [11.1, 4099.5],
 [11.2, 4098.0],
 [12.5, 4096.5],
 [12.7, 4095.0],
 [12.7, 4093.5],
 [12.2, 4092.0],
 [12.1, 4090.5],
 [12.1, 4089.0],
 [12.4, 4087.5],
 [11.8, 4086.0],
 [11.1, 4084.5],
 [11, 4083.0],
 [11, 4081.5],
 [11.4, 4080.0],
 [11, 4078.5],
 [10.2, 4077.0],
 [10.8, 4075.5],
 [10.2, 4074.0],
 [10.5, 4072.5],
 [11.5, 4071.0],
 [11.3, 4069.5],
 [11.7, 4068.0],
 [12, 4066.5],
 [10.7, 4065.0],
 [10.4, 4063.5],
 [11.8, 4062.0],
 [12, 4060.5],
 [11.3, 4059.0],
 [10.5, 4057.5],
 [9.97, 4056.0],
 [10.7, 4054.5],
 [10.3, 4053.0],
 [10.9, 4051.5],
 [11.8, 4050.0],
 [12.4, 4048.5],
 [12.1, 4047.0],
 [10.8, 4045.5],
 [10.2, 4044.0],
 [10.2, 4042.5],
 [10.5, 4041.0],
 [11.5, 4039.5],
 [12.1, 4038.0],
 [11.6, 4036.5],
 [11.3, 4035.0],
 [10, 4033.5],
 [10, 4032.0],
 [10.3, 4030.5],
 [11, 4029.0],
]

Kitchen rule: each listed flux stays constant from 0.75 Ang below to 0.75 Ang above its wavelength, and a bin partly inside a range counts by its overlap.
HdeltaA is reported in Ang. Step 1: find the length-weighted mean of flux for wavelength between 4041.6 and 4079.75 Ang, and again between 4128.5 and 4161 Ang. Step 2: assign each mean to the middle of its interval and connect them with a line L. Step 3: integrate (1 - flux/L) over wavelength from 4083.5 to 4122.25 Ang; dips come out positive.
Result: -2.1 Ang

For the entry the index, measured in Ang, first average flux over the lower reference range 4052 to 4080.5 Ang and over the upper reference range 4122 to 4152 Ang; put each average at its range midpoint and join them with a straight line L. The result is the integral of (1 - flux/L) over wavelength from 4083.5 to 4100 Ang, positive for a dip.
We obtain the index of -1.5 Ang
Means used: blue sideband 11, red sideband 11.1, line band 12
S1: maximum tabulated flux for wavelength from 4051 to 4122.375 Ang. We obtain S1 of 12.7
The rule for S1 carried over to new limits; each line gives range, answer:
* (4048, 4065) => 12.4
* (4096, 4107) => 12.5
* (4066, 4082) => 12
